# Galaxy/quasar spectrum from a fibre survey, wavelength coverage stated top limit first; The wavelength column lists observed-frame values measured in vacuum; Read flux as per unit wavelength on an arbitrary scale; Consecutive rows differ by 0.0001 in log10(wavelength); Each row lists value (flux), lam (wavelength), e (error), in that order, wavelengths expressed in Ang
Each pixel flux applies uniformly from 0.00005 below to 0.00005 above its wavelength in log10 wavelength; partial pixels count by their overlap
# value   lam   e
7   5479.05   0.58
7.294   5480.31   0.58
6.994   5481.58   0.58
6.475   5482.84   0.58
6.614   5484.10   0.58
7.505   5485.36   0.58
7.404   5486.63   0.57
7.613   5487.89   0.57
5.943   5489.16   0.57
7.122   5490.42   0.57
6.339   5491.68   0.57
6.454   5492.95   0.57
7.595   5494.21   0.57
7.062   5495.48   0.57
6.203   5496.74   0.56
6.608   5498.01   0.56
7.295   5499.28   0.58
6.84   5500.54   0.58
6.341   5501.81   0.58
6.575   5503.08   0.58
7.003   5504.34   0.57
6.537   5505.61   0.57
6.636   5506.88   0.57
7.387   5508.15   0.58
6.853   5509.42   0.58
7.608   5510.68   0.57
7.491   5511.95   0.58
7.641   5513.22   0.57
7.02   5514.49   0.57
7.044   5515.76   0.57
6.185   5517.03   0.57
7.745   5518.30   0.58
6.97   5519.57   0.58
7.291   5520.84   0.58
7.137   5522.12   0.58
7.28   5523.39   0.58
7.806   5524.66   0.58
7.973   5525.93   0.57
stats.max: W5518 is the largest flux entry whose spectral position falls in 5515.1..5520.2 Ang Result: 7.745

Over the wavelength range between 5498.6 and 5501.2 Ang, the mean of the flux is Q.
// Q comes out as 7.05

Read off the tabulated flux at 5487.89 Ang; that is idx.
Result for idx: 7.613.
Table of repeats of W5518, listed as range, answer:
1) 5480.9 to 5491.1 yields 7.613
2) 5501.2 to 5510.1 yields 7.387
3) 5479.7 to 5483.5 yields 7.294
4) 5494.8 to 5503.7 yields 7.295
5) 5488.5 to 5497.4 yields 7.595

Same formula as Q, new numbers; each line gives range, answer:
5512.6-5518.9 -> 7.12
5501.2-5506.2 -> 6.62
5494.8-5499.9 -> 6.79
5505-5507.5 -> 6.58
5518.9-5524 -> 7.17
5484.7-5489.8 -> 7.11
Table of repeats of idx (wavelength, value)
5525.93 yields 7.973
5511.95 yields 7.491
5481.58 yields 6.994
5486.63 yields 7.404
